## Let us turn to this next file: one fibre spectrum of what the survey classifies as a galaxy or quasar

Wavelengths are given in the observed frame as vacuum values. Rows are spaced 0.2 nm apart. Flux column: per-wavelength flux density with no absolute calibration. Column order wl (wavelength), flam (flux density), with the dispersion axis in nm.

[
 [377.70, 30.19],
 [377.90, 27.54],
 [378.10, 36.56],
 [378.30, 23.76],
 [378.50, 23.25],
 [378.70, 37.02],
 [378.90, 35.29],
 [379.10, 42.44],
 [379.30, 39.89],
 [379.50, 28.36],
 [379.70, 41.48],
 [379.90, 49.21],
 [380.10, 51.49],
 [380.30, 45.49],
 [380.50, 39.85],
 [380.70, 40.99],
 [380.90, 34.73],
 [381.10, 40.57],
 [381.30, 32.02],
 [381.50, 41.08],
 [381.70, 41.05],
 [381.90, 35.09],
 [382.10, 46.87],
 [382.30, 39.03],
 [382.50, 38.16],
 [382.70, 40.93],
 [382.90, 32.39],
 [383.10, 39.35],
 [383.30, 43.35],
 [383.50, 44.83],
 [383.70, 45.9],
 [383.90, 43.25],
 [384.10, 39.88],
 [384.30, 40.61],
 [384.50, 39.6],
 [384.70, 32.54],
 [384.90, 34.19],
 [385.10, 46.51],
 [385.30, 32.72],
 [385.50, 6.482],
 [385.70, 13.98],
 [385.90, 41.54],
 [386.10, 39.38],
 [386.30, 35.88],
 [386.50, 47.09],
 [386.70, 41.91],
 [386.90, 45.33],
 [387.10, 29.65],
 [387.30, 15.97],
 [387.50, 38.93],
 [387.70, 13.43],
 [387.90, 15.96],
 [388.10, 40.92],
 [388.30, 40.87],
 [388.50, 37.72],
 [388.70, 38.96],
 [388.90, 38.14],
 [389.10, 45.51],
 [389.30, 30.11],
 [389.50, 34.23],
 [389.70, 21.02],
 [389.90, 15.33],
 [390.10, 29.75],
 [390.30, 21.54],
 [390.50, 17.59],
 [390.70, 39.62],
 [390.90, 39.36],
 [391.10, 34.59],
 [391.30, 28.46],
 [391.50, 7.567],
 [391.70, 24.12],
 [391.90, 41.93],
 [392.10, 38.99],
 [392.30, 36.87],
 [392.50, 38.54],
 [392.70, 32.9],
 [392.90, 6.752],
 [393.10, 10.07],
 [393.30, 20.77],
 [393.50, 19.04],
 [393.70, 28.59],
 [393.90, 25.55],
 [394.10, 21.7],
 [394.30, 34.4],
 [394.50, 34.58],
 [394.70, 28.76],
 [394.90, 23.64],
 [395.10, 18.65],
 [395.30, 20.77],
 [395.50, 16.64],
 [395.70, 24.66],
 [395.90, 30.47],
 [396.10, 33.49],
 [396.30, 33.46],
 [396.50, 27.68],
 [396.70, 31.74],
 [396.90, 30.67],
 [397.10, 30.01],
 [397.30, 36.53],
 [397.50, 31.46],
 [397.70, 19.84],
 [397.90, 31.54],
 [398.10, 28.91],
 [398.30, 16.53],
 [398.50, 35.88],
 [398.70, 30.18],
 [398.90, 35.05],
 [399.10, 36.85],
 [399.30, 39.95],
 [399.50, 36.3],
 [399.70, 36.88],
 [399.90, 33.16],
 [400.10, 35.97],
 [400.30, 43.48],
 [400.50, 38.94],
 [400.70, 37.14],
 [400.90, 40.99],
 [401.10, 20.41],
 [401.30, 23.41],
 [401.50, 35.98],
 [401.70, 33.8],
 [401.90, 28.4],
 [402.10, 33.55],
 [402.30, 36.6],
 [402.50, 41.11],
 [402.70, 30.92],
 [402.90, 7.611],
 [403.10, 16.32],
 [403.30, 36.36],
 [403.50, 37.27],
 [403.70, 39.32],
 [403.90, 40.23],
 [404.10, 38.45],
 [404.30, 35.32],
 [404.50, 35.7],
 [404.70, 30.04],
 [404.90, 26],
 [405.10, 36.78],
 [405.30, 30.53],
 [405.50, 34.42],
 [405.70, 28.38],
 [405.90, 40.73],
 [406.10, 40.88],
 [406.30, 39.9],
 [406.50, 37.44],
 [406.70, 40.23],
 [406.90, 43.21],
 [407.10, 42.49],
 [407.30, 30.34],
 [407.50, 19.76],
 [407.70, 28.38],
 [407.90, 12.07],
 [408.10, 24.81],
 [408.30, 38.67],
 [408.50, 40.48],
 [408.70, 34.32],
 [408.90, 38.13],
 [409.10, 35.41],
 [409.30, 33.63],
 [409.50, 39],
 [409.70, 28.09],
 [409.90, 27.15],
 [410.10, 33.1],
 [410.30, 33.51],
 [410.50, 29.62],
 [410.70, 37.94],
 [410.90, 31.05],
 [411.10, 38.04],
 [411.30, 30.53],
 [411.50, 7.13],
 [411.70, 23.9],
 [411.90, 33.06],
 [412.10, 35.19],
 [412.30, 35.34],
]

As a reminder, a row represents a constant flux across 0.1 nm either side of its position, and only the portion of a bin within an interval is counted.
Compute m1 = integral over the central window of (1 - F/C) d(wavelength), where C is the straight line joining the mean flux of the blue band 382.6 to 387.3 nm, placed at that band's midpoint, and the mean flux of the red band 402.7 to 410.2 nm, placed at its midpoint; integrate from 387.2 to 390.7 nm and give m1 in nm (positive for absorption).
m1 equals 0.643 nm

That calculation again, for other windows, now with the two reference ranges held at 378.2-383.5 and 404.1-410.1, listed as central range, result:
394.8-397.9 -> 0.71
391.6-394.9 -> 0.79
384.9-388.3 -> 0.51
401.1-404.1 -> 0.27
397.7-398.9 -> 0.23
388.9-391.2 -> 0.42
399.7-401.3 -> -0.01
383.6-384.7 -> -0.08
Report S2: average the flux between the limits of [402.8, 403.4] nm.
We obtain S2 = 20.1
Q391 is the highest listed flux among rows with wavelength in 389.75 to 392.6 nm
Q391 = 41.93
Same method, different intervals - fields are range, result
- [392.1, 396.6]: 38.99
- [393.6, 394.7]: 34.58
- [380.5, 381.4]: 40.99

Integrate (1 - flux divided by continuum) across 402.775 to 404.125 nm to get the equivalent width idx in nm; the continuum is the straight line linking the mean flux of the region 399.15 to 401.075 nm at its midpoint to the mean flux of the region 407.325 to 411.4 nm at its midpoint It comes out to 0.19 nm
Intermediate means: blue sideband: 37.4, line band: 30.4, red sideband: 31.7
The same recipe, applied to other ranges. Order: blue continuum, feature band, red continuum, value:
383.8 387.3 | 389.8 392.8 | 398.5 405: 0.42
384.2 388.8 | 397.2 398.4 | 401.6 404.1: 0.19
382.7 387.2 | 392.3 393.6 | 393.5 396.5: 0.29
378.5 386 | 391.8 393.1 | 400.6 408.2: 0.17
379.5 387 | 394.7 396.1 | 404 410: 0.48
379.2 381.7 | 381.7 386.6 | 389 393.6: -0.20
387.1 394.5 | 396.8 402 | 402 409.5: -0.20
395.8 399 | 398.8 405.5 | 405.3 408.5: -0.37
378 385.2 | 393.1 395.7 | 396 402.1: 0.79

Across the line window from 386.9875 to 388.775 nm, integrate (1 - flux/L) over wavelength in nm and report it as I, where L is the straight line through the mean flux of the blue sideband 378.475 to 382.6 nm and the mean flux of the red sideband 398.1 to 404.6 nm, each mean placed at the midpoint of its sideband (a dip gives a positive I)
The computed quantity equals 0.34 nm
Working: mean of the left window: 39.5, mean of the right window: 33.3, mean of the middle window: 30.3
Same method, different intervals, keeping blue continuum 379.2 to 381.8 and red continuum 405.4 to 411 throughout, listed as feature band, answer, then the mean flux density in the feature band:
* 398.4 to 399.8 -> 0.002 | 35.9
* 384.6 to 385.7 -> 0.290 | 29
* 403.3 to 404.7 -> -0.095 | 37.1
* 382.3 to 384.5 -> -0.053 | 40.7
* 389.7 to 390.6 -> 0.403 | 21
